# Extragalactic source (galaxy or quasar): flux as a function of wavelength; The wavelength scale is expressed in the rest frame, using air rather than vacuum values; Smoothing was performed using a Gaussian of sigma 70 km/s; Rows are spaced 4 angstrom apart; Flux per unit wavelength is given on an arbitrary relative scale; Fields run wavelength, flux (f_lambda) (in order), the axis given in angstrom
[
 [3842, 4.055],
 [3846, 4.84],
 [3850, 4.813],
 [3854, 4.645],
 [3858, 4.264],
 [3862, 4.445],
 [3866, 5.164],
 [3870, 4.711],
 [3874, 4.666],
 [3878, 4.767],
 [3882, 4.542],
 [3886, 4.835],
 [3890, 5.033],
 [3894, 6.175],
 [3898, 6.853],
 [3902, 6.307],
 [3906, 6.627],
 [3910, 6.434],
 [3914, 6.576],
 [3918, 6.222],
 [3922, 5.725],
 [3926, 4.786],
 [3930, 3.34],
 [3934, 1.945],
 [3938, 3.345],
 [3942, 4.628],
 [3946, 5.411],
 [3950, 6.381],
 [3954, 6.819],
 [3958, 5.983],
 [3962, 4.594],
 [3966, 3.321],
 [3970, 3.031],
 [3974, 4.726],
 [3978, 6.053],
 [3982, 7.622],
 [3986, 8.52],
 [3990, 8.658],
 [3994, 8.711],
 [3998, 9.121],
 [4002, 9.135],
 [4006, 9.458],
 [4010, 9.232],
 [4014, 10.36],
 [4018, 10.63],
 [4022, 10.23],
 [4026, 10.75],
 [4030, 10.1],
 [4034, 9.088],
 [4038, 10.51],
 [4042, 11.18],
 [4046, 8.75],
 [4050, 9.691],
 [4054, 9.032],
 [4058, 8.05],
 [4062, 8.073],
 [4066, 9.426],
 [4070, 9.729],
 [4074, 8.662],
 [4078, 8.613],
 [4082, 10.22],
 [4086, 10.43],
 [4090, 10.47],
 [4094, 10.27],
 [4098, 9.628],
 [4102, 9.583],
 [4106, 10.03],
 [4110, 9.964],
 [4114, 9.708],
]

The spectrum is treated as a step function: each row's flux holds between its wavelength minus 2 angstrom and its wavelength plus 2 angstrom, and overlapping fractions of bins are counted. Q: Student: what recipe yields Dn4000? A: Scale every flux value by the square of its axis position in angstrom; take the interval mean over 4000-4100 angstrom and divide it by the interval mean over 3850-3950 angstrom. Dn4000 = 2.1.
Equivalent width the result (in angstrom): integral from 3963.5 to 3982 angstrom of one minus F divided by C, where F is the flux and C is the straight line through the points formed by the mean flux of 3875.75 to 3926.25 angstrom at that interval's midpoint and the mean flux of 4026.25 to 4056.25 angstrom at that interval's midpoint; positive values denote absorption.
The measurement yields 7.6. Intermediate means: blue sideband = 5.79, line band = 4.65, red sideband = 9.81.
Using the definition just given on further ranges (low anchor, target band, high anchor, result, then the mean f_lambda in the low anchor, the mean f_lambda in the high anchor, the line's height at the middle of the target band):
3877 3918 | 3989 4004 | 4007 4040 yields 0.43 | 5.86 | 10.1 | 9.19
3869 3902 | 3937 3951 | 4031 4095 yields 3.64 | 5.28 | 9.51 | 6.67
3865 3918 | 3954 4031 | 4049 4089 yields -0.86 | 5.62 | 9.21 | 7.67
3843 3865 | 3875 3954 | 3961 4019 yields 7.57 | 4.6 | 7.54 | 5.91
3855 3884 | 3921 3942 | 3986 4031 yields 9.25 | 4.65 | 9.61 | 6.86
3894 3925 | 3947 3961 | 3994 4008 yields 2.73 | 6.33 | 9.16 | 7.71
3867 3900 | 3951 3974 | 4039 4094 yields 7.16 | 5.2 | 9.46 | 7.04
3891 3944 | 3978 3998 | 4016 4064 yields -0.99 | 5.3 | 9.67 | 7.82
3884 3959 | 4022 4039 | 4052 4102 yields -3.94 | 5.44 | 9.39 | 8.21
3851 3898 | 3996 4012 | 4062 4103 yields -2.82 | 4.93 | 9.63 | 7.85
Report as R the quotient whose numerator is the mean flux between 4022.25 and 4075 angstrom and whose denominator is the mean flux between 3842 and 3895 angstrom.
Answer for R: 1.99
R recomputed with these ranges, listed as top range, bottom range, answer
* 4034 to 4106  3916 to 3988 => 1.86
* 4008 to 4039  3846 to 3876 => 2.16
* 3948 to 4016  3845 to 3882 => 1.53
